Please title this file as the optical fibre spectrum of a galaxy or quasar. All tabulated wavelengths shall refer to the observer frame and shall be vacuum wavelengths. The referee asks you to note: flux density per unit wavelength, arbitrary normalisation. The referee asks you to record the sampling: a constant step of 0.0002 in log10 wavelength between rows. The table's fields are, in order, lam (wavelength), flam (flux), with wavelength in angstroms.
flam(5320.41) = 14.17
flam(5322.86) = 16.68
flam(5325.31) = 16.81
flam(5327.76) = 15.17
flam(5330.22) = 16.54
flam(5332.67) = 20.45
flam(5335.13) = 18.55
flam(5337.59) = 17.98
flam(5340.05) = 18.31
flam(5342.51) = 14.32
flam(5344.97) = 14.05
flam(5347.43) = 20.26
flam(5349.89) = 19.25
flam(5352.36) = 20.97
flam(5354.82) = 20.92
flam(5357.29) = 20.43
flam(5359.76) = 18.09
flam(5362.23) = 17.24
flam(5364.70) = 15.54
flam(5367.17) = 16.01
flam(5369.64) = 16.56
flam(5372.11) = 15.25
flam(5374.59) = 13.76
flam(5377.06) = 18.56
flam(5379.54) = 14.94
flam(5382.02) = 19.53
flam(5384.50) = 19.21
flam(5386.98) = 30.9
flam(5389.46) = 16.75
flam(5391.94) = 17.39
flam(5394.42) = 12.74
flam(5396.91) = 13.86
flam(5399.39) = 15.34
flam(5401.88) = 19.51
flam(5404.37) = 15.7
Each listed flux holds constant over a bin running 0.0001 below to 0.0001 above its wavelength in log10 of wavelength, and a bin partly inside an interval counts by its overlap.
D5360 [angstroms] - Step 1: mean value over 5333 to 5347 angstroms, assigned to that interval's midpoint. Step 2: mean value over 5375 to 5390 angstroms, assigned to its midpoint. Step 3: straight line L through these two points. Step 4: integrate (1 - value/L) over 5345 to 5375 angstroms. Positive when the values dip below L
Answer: 0.8 angstroms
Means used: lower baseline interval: 17.1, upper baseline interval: 19.8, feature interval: 17.8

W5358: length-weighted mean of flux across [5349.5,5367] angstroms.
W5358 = 18.7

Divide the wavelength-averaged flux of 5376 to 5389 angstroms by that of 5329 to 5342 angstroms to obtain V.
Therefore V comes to 1.1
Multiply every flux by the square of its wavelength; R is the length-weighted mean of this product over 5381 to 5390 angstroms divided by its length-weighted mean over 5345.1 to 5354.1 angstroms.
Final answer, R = 1.15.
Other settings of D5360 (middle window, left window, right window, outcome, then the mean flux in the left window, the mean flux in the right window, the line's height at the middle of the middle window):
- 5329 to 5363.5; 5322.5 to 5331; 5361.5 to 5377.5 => -4.8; 16.2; 16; 16.1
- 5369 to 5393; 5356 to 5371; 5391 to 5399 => -4.0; 17.3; 14.6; 15.8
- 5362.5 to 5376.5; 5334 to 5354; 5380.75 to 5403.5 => 1.9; 18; 18.3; 18.2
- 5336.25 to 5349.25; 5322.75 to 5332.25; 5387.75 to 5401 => -0.5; 16.6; 15.9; 16.5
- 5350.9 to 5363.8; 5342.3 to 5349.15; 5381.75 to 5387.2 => -0.7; 16.7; 22.4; 18.4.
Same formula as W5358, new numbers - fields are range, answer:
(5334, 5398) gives 17.8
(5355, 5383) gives 17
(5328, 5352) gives 17.8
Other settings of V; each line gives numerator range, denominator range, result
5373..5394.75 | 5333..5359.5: 0.99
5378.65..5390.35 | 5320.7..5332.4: 1.25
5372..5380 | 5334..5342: 0.88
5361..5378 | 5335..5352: 0.91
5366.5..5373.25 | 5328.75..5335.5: 0.87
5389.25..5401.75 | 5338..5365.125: 0.85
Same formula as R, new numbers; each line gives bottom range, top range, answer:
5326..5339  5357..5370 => 0.98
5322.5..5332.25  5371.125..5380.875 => 0.96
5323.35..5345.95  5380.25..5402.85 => 1.10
